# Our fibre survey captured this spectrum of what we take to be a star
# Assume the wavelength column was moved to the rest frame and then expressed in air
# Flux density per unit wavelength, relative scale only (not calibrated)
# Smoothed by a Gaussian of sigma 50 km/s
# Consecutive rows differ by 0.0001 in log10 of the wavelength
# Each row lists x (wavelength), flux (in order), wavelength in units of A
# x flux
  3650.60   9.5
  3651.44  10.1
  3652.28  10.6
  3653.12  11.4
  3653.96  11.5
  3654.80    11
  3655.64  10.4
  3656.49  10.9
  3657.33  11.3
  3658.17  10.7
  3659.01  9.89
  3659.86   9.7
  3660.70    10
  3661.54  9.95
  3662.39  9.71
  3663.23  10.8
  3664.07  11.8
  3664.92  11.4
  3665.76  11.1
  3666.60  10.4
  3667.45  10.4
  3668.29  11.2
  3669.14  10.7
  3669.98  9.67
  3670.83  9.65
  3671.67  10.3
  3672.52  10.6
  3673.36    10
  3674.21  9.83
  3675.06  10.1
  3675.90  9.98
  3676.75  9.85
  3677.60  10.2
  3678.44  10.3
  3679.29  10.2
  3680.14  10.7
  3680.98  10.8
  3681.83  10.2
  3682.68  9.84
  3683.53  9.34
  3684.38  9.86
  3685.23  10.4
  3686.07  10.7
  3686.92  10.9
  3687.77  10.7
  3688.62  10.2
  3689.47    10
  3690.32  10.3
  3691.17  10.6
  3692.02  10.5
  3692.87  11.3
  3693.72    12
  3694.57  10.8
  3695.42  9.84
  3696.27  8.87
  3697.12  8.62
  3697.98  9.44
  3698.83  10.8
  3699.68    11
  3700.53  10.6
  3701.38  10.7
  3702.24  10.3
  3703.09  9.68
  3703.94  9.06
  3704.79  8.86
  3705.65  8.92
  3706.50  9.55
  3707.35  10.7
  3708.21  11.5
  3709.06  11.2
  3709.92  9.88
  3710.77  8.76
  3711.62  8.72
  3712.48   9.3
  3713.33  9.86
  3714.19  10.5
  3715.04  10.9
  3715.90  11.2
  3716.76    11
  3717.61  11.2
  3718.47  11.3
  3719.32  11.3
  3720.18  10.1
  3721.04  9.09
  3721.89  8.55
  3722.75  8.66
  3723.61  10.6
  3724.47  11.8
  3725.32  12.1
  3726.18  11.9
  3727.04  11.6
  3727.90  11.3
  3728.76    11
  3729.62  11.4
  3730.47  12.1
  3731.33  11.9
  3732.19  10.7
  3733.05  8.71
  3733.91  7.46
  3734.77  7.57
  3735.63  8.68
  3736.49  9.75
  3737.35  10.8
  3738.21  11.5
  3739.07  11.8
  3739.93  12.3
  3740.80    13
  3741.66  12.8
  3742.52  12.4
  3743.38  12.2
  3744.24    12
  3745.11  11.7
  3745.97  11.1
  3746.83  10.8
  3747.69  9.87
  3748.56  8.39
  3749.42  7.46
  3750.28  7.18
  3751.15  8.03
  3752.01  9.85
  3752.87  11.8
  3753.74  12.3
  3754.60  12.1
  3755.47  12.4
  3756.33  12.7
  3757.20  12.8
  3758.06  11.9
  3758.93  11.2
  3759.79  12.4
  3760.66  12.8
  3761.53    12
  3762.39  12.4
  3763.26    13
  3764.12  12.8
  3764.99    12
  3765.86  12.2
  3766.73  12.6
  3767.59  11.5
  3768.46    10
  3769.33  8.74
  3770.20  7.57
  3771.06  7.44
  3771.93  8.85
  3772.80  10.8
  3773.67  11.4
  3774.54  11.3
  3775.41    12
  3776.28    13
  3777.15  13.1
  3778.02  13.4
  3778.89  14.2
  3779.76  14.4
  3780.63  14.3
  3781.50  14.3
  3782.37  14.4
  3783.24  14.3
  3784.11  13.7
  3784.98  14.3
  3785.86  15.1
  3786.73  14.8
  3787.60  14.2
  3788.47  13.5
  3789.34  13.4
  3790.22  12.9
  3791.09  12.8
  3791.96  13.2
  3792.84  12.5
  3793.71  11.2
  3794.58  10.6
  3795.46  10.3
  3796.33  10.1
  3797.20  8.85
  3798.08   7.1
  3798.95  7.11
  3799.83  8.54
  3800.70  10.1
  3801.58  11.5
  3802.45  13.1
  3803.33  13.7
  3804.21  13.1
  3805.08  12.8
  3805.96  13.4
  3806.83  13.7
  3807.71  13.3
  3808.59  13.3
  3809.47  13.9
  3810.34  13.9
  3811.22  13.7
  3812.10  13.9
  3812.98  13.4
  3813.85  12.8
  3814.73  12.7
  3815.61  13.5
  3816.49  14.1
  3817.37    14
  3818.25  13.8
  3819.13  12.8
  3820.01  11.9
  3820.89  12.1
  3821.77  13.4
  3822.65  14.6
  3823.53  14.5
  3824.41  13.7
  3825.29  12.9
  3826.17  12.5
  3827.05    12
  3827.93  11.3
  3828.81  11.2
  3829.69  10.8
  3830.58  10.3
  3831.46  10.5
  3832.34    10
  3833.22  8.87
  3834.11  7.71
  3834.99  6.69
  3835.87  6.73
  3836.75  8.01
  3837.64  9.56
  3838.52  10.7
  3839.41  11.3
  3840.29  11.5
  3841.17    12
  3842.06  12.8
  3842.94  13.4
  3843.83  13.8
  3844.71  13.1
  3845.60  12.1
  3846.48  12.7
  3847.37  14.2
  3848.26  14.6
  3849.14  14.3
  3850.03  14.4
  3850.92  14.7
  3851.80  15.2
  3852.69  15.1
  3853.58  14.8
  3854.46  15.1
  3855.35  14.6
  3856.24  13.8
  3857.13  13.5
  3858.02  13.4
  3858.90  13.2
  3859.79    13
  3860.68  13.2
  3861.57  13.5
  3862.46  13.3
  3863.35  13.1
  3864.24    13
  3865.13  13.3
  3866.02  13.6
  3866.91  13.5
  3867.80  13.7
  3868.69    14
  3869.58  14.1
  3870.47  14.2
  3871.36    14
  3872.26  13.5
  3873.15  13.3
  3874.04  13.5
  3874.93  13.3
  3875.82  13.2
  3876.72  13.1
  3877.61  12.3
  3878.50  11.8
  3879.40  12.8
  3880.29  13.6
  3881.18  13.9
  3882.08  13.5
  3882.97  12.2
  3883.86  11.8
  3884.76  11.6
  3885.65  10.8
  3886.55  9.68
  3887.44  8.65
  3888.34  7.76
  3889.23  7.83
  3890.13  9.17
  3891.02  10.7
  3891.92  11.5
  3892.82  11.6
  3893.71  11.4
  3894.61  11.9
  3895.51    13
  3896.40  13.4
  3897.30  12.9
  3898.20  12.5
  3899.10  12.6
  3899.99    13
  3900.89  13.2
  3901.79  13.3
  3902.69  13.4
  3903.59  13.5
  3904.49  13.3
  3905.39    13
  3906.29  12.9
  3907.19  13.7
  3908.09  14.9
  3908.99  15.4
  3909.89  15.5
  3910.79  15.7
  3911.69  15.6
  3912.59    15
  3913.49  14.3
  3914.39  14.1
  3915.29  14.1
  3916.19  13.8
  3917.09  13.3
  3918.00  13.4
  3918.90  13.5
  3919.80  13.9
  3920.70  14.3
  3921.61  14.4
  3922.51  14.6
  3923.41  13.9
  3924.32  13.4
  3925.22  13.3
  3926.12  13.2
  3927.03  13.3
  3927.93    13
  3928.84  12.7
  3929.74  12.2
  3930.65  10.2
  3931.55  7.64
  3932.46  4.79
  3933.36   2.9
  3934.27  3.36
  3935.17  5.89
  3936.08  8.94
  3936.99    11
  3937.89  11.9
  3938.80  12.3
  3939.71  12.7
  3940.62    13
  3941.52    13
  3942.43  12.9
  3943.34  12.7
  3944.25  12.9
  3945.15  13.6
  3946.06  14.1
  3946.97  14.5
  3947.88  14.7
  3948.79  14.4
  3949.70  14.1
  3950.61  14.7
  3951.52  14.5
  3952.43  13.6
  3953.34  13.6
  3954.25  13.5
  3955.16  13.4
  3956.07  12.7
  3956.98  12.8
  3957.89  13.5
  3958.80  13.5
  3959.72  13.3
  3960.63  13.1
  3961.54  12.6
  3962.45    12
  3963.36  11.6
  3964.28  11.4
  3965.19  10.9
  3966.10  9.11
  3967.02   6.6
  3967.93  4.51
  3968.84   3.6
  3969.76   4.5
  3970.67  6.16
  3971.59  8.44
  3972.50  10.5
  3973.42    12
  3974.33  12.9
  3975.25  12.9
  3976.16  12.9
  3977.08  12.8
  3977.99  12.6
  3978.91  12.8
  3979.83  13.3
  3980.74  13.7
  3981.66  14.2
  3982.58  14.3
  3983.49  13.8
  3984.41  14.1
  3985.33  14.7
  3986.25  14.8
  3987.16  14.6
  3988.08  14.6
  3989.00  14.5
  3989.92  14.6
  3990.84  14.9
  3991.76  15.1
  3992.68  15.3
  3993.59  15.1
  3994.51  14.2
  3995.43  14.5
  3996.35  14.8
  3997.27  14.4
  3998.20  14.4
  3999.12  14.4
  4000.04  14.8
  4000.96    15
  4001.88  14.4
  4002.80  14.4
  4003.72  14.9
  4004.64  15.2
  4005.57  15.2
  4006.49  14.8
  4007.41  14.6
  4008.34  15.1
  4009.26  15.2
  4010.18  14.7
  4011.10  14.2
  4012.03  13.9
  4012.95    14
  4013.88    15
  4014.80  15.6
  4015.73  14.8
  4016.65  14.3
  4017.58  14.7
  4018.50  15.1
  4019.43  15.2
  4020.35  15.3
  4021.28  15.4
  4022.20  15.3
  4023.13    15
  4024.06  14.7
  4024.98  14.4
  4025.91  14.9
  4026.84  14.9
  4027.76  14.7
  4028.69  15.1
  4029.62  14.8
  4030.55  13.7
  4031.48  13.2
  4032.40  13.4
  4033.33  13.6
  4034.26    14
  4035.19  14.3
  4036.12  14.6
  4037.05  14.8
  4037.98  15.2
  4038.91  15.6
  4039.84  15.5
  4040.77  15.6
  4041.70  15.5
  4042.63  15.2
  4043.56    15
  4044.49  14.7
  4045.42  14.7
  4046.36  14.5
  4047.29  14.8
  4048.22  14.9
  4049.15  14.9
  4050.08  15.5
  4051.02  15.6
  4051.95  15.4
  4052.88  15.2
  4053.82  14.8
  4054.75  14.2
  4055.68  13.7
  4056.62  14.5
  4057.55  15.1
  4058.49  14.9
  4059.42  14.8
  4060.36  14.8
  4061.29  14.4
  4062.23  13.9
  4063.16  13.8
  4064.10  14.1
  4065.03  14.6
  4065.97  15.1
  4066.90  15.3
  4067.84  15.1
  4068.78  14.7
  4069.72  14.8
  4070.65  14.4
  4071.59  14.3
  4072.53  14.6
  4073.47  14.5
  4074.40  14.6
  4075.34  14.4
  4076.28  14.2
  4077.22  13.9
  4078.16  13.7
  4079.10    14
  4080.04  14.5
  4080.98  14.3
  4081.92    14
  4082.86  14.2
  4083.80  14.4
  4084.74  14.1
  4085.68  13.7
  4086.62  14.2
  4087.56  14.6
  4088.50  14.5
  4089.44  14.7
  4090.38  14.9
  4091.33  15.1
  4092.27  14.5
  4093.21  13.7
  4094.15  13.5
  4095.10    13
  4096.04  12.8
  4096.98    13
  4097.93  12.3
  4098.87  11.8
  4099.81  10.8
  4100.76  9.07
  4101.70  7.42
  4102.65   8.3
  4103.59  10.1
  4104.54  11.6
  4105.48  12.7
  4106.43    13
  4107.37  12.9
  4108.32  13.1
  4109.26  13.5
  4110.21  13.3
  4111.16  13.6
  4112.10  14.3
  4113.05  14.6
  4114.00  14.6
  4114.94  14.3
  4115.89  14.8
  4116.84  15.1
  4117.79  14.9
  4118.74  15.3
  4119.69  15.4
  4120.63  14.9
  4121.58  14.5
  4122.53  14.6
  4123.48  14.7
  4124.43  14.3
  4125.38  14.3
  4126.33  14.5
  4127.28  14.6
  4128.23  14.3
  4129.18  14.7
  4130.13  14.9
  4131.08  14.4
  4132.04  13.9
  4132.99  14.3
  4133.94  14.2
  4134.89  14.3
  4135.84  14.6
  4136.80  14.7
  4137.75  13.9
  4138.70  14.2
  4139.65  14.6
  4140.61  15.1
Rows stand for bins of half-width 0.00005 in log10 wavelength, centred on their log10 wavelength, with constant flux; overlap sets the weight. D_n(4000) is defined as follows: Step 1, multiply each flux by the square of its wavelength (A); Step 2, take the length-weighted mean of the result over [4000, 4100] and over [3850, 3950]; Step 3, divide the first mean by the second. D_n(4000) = 1.23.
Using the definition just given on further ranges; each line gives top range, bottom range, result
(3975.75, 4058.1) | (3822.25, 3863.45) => 1.29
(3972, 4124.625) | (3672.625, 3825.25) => 1.46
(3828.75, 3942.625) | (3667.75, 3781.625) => 1.25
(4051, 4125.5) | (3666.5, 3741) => 1.64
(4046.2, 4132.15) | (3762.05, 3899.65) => 1.29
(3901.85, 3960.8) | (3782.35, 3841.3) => 1.14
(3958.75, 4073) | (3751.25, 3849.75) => 1.29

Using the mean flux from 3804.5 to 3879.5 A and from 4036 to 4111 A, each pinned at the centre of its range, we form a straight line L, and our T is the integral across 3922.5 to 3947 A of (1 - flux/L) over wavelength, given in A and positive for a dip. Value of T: 3.8 A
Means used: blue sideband 12.8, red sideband 14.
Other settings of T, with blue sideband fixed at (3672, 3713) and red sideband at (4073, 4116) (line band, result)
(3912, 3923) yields -2.0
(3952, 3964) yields -0.7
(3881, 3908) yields -0.5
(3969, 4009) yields -3.4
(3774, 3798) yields -4.4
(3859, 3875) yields -2.8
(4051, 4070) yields -2.4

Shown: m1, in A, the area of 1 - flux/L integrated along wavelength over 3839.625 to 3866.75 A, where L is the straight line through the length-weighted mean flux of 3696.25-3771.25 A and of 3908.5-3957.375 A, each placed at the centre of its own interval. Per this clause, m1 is -3.9 A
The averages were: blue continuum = 10.7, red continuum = 12.7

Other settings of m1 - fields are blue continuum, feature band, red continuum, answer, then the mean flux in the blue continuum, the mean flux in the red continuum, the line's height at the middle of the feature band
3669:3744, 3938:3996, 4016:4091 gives 3.9 A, 10.4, 14.6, 13.6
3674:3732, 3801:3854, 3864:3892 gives -3.5 A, 10.4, 12.3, 11.7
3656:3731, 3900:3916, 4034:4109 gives -2.2 A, 10.4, 14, 12.4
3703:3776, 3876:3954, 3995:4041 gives 4.6 A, 10.7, 14.7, 13.2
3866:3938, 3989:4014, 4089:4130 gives -3.5 A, 12.4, 13.4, 12.9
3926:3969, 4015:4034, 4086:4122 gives -3.5 A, 11.5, 13.3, 12.4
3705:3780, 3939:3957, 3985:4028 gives 0.5 A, 10.9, 14.8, 13.9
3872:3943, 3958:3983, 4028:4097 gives 4.1 A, 12.3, 14.5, 13.2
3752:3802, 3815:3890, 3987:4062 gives 1.7 A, 11.9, 14.8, 12.8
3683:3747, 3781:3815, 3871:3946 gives -3.8 A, 10.5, 12.3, 11.3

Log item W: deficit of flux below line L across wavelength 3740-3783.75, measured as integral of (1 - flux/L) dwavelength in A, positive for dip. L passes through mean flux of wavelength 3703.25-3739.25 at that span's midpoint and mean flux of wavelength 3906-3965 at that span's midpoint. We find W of -3.55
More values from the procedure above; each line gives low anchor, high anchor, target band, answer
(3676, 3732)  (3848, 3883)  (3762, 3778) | 0.7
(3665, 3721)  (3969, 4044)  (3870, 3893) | 1.2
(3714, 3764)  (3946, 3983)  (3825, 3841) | 1.7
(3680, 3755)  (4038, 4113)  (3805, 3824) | -3.4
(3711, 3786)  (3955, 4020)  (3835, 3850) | 0.2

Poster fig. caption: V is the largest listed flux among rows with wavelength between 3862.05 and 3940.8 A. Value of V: 15.7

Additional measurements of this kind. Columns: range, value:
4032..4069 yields 15.6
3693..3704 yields 12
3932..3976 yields 14.7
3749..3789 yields 15.1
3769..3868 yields 15.2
